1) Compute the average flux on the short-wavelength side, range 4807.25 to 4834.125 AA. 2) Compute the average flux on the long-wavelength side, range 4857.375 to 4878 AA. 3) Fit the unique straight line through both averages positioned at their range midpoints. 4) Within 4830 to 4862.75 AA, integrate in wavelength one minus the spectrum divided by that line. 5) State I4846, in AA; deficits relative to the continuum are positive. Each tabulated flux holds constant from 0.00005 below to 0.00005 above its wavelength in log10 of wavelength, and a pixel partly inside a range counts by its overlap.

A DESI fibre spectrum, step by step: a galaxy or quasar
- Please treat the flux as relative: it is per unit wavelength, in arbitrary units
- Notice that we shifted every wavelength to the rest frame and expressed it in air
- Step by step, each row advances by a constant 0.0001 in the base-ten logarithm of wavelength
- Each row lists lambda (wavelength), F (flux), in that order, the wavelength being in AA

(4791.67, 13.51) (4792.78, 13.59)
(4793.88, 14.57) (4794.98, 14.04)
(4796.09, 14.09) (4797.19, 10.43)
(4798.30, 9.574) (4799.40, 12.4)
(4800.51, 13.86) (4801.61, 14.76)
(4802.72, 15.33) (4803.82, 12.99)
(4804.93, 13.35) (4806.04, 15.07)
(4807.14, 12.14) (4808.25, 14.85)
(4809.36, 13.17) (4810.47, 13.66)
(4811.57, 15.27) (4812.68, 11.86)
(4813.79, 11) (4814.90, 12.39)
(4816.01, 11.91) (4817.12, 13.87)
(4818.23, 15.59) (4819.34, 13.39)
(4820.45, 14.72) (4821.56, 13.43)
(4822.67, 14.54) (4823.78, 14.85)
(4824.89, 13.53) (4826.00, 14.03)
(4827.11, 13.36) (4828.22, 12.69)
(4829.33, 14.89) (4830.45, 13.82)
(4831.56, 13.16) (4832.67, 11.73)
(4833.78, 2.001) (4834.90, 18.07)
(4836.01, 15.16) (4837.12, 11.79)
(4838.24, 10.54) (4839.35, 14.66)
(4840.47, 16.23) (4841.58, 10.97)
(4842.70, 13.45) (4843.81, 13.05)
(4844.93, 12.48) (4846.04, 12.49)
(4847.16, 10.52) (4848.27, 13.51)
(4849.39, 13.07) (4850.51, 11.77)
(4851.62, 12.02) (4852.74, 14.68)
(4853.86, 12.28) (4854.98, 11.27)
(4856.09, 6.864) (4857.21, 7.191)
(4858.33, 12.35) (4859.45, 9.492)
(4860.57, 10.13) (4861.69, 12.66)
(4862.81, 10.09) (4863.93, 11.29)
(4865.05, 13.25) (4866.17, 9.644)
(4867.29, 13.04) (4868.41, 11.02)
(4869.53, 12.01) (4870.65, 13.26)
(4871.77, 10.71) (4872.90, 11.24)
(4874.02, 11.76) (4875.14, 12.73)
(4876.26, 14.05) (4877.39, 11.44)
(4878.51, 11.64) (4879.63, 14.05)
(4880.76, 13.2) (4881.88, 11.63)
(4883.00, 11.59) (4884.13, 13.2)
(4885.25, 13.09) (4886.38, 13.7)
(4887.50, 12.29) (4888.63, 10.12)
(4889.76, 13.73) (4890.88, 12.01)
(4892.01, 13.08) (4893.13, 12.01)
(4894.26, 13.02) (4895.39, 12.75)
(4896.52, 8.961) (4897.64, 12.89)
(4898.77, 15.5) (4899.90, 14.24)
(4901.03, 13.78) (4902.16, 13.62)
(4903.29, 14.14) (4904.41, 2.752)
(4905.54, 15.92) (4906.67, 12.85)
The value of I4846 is 1.0 AA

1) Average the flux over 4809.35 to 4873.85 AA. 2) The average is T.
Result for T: 12.4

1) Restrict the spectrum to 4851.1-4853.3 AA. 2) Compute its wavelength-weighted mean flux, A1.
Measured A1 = 13.3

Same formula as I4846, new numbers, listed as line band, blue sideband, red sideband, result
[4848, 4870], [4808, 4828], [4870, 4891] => 2.5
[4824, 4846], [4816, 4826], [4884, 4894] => 1.3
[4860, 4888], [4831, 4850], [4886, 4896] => 0.9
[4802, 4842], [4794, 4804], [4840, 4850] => -1.1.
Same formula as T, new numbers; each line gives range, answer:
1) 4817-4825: 14.3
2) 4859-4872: 11.4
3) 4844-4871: 11.5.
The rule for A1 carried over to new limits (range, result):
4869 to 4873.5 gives 11.8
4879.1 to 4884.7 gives 12.7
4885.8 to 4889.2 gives 12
